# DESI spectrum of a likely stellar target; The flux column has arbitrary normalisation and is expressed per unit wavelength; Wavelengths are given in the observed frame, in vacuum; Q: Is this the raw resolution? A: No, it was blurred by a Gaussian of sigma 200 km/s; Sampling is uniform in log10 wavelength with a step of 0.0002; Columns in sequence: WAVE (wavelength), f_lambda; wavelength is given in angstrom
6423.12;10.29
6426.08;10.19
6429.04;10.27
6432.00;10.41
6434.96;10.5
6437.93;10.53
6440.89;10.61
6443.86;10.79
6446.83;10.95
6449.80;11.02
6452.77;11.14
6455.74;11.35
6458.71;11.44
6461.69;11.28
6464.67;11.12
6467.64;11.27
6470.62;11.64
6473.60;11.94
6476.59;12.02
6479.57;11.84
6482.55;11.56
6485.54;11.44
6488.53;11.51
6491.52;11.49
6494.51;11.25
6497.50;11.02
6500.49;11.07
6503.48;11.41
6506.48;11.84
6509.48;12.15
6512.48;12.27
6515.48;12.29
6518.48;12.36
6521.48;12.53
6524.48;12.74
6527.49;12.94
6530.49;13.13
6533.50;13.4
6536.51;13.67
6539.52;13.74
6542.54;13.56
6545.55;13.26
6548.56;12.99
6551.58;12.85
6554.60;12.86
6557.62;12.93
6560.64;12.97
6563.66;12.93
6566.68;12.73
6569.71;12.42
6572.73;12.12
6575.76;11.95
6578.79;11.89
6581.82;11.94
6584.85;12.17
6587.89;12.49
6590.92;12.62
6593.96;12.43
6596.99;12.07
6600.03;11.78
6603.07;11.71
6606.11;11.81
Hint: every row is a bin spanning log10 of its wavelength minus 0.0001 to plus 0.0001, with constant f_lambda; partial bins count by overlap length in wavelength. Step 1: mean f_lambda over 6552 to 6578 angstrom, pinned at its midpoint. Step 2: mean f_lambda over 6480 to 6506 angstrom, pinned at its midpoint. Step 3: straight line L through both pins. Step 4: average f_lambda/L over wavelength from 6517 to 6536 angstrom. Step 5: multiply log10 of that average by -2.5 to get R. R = -0.082 mag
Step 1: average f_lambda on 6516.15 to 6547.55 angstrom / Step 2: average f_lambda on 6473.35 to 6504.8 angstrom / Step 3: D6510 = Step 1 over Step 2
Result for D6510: 1.14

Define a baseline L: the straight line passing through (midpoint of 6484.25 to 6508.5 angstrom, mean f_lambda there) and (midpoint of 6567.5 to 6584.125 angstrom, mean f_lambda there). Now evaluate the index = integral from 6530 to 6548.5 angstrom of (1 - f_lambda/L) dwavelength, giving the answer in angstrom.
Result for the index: -2.62 angstrom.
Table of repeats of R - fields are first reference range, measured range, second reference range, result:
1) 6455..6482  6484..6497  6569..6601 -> 0.03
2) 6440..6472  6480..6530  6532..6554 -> 0.04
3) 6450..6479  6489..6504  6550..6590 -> 0.05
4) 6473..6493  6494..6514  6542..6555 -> 0.05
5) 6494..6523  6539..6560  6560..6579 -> -0.08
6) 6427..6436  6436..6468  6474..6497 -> -0.02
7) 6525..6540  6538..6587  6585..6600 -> 0.01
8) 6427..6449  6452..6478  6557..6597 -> -0.05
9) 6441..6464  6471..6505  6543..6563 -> 0.02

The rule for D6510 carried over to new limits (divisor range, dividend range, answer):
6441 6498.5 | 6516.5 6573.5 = 1.14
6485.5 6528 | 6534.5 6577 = 1.09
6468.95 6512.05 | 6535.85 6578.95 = 1.11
